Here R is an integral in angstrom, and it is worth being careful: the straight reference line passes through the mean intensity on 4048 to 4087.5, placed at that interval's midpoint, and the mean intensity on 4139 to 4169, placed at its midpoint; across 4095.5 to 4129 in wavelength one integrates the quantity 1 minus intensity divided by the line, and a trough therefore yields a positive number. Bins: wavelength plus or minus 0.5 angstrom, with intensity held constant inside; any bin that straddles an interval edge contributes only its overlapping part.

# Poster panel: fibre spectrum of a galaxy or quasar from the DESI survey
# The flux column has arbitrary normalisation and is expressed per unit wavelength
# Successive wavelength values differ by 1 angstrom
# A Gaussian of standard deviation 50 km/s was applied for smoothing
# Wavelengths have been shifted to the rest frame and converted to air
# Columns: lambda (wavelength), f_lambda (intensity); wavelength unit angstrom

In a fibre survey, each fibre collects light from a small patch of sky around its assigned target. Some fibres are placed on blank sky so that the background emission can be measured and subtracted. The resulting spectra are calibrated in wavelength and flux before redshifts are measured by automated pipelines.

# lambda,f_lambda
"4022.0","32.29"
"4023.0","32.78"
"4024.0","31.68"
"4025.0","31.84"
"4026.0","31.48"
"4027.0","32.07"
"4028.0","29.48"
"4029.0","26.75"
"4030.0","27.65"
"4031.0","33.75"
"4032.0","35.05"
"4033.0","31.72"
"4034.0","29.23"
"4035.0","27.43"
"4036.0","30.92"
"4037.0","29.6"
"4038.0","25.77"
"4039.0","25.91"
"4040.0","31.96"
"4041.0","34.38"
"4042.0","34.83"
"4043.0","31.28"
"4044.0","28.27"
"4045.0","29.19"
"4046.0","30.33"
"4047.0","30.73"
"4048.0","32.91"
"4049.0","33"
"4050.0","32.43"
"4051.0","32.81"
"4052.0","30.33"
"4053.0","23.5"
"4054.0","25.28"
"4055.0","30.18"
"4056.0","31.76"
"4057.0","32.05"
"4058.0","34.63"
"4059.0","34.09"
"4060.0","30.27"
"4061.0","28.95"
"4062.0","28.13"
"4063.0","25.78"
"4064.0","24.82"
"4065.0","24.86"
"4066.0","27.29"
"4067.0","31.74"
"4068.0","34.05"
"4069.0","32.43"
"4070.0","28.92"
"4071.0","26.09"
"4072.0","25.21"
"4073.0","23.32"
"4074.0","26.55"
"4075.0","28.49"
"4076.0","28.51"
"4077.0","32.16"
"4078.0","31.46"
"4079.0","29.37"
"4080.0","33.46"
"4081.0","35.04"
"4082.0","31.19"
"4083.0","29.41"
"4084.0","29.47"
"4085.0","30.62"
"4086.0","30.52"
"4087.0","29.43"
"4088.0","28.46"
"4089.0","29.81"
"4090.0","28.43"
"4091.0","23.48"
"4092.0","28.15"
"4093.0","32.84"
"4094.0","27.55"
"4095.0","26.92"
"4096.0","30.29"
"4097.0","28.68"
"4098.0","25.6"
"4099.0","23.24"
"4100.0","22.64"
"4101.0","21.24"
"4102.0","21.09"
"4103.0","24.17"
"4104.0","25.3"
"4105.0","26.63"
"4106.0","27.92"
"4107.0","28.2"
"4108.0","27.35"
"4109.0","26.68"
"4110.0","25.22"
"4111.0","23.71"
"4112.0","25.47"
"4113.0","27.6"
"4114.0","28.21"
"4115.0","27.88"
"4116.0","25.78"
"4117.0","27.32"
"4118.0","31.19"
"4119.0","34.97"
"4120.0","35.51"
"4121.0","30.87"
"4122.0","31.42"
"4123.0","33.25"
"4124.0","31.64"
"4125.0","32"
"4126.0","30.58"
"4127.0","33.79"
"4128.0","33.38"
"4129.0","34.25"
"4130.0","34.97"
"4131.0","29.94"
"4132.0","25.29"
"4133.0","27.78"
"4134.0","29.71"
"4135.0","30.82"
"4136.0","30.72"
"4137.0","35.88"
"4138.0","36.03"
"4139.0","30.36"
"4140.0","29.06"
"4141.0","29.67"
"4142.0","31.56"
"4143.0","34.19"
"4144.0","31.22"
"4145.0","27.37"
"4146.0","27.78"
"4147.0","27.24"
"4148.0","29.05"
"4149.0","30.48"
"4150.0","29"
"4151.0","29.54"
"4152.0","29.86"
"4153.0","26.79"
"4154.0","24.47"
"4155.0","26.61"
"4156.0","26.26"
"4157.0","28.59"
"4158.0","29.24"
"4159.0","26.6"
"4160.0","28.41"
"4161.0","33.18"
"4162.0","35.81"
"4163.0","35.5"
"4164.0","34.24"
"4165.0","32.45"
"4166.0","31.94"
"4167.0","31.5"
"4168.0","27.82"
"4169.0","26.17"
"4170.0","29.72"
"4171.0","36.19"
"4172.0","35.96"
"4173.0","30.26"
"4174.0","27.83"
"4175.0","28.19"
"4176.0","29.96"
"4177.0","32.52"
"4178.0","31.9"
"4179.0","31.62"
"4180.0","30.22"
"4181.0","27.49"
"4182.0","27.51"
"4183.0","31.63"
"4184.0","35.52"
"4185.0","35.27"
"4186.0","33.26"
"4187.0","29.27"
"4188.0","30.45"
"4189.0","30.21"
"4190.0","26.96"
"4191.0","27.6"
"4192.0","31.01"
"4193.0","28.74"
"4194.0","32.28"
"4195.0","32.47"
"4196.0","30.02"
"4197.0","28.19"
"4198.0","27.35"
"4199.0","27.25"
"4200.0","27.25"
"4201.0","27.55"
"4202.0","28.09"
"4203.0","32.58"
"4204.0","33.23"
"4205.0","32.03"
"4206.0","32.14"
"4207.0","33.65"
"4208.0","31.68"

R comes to 1.7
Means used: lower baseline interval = 29.7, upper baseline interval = 29.8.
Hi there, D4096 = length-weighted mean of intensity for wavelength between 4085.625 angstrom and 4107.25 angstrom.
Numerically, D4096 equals 26.8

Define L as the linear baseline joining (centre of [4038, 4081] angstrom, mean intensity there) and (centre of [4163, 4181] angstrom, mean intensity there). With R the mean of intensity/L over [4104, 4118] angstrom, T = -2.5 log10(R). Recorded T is 0.13 mag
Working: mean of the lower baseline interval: 29.8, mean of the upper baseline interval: 31.1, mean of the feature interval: 26.9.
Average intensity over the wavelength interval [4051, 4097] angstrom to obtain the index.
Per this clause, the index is 29.3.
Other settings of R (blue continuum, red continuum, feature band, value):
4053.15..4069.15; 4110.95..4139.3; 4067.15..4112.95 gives 3.4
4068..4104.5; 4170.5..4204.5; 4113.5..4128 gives -1.1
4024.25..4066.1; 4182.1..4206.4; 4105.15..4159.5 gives 1.2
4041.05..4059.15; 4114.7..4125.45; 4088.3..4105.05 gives 2.6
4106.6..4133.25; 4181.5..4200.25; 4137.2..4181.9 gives -0.3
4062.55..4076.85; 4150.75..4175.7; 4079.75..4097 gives -0.8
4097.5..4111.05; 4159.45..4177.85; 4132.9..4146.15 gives -1.2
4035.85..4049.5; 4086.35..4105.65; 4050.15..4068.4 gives -0.1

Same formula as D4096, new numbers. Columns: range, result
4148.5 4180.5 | 30.3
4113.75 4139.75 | 31.3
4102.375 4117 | 26.4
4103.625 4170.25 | 29.8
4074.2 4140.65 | 29.2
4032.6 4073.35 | 29.7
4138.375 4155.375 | 29.1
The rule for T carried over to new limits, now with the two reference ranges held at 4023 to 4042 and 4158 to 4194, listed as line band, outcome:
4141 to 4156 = 0.07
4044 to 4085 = 0.03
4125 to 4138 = -0.03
